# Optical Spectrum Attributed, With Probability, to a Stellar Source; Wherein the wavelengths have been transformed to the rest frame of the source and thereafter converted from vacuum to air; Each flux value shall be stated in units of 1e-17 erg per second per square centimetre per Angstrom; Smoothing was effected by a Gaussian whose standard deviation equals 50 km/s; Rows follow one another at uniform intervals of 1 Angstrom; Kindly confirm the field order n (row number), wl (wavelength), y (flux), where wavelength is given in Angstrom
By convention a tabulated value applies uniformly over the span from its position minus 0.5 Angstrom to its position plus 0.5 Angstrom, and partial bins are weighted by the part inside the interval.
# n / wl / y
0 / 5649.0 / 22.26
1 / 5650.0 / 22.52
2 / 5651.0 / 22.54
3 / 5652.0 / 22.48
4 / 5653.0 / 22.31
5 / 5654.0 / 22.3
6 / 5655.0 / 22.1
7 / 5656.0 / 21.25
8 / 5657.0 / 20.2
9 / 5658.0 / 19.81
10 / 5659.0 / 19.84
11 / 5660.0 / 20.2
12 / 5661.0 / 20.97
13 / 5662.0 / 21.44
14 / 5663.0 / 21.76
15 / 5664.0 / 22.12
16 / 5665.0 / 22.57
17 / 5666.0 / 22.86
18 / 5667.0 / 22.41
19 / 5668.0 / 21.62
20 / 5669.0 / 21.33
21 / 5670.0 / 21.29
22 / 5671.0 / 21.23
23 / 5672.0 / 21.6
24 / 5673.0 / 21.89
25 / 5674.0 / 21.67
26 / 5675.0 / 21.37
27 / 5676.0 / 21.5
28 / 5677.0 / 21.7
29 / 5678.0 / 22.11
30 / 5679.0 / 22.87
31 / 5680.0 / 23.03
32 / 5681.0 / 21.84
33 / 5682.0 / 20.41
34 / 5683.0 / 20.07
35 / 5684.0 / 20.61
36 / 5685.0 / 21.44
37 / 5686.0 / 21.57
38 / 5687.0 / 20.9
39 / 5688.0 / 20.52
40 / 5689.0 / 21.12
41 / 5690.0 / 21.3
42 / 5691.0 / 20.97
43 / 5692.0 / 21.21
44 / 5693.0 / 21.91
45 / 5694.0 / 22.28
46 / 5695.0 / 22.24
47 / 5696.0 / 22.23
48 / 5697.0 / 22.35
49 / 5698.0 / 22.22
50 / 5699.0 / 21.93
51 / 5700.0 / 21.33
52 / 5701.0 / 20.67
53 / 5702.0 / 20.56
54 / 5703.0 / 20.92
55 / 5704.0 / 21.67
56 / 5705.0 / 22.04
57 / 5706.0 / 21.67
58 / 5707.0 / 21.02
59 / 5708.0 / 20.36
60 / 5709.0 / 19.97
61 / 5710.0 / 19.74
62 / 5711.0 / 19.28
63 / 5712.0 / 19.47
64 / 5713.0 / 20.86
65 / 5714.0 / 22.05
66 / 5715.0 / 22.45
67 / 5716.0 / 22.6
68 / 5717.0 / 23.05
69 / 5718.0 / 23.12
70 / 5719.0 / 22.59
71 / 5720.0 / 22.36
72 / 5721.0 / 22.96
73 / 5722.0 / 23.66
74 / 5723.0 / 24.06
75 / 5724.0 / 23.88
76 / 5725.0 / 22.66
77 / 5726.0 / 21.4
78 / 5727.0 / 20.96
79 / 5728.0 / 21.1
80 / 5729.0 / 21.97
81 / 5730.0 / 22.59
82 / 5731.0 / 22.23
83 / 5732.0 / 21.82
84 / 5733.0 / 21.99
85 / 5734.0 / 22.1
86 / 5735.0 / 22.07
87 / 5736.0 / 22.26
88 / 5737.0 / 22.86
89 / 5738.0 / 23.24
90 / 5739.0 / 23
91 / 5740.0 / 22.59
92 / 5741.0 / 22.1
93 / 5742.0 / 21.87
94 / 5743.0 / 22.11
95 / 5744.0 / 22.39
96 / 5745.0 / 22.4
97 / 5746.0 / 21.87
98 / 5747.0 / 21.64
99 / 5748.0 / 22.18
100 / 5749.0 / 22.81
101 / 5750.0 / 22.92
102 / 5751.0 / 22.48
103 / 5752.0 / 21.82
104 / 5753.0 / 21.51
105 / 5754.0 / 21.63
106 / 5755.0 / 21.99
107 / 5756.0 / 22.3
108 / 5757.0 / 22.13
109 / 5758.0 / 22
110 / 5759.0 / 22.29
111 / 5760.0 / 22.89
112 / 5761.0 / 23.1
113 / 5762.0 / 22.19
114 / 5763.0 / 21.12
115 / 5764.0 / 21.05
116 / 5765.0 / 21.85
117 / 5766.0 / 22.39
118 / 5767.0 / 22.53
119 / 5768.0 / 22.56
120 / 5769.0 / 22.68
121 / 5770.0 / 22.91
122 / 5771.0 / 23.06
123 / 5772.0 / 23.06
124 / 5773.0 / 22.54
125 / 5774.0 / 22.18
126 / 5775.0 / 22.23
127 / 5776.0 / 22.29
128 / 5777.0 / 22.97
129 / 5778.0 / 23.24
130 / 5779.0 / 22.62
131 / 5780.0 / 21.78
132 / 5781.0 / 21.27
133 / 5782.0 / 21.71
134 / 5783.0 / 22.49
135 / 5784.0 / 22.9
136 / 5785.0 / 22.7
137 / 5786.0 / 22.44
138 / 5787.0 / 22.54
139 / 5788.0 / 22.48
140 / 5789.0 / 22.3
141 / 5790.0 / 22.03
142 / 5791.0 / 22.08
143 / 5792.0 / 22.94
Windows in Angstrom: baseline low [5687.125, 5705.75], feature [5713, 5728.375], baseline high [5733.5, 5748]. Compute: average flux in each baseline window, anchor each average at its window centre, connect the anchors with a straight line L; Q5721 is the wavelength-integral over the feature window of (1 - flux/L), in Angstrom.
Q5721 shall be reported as -0.4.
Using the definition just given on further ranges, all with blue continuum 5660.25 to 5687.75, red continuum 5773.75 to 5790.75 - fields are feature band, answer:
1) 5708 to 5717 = 0.4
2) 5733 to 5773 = -0.3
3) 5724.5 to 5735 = 0.1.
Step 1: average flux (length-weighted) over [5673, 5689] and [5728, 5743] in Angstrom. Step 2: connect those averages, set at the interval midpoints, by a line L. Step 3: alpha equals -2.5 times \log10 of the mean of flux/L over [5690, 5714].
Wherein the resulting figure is 0.03 mag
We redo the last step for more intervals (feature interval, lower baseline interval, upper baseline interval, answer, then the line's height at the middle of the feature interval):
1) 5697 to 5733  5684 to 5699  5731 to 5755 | 0.01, 21.9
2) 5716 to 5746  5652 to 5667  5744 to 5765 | -0.02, 22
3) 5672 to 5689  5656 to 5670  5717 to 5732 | 0.01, 21.7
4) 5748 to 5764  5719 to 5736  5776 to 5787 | 0.01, 22.4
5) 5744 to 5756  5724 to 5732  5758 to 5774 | 0.00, 22.2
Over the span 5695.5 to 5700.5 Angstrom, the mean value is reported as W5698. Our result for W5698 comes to 22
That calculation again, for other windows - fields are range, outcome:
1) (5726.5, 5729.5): 21.3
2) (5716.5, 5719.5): 22.9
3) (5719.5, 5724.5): 23.4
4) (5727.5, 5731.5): 22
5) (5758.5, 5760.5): 22.6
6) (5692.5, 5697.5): 22.2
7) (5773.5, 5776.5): 22.2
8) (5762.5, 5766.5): 21.6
